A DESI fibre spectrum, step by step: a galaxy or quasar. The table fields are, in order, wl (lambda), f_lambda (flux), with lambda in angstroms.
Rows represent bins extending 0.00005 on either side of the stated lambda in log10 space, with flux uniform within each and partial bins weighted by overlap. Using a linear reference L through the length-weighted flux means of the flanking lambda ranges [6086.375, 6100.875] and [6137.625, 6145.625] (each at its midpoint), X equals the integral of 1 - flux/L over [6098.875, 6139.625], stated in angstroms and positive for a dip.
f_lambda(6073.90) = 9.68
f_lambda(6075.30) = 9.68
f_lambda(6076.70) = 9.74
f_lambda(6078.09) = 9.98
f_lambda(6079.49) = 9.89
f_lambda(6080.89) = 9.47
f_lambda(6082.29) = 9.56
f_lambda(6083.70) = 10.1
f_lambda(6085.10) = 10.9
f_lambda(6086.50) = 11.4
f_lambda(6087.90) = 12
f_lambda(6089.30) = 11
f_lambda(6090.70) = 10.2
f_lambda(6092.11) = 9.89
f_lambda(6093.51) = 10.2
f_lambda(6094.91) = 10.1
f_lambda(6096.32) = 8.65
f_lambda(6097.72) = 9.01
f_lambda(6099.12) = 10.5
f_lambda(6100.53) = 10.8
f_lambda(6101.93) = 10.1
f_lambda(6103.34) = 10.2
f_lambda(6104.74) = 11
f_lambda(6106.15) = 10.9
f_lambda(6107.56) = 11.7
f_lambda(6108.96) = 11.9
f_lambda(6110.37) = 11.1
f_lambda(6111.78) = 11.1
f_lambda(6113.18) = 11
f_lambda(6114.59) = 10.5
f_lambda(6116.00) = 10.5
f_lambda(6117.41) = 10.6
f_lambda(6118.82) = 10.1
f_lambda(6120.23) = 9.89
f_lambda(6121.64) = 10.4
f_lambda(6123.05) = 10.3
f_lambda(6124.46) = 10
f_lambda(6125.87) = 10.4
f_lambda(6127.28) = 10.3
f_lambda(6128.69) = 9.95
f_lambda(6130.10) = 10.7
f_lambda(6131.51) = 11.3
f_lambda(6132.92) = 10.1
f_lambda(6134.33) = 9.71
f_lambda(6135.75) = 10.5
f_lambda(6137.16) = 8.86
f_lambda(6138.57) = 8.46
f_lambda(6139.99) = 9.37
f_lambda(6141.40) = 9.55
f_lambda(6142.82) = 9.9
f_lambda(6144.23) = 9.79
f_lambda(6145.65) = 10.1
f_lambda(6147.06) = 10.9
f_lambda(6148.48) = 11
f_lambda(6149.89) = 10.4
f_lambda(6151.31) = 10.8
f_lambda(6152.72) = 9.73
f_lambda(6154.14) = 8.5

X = -2.4 angstroms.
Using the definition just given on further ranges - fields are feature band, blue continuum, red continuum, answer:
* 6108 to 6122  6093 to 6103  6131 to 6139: -1.2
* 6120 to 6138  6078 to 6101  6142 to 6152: 0.3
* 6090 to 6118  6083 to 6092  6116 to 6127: 0.2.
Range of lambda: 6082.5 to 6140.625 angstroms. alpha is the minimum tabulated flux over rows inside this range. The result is 8.46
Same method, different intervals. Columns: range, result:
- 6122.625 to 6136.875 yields 9.71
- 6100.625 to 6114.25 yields 10.1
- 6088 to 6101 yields 8.65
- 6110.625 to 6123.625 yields 9.89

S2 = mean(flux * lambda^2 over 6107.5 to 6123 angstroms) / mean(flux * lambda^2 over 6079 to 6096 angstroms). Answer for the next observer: 1.05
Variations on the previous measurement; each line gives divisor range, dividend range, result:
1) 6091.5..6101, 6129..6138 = 1.04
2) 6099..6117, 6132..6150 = 0.92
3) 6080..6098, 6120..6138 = 1.01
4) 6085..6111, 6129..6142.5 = 0.94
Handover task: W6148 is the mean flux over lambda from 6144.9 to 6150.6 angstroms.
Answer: 10.6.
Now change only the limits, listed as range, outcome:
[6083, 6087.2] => 10.8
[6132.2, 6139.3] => 9.53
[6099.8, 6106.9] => 10.6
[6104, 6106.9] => 10.9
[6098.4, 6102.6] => 10.5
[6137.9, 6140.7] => 8.91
